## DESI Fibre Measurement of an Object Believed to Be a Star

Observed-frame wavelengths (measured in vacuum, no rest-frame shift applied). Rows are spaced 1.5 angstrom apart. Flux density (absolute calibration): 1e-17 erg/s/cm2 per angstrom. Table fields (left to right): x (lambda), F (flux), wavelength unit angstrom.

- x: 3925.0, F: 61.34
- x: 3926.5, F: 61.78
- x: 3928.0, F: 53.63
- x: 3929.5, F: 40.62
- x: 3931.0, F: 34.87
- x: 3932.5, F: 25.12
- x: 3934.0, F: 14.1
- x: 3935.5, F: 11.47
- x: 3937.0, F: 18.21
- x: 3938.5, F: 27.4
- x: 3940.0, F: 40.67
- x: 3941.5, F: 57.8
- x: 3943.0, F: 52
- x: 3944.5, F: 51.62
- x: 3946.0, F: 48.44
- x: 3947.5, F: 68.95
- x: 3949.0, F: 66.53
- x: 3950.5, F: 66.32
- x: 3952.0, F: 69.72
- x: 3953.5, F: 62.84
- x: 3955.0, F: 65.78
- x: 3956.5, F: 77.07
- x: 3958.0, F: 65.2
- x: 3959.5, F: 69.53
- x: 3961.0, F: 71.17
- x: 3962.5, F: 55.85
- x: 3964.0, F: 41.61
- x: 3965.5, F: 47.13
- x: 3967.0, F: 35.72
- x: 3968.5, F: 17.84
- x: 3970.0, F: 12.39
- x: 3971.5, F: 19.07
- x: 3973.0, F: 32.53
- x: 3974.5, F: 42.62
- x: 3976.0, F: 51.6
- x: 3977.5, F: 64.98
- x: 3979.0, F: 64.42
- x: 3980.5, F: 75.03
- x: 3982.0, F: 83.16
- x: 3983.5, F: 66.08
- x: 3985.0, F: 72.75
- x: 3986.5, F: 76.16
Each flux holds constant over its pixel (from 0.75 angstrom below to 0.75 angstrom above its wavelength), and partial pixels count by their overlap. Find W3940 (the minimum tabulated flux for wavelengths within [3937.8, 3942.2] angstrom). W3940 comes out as 27.4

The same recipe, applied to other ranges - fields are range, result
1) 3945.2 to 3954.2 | 48.44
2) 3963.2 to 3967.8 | 35.72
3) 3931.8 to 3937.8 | 11.47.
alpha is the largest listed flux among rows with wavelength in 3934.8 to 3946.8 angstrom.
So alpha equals 57.8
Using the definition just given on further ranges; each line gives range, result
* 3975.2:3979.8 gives 64.98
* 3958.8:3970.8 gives 71.17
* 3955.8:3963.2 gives 77.07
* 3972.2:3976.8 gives 51.6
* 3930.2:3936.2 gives 34.87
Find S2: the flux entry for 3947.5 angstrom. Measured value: 68.95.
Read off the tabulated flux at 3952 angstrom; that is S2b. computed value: 69.72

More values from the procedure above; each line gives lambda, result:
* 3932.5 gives 25.12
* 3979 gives 64.42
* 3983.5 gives 66.08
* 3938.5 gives 27.4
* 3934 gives 14.1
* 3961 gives 71.17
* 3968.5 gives 17.84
